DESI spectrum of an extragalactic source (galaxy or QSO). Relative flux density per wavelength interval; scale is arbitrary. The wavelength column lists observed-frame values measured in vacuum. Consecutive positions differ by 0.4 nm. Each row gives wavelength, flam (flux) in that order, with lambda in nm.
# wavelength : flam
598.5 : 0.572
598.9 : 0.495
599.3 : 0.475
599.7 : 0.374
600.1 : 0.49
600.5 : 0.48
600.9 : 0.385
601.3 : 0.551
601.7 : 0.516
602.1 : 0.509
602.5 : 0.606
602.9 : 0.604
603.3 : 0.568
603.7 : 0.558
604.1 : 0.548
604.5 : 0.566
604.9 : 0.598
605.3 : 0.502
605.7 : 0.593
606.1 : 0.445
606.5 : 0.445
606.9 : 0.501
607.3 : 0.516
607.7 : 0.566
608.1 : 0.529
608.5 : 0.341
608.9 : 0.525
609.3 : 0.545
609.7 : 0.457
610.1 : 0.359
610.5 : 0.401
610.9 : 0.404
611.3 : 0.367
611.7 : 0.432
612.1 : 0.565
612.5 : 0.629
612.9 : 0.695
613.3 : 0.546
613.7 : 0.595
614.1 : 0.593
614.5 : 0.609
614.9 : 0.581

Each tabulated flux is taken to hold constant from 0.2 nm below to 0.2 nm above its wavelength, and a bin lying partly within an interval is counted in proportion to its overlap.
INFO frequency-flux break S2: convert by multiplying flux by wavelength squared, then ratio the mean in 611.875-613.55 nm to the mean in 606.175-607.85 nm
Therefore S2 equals 1.23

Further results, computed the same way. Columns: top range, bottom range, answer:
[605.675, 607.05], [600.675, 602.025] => 1.01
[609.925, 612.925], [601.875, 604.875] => 0.85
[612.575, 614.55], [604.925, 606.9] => 1.23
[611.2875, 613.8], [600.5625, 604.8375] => 1.07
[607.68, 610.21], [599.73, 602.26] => 1.01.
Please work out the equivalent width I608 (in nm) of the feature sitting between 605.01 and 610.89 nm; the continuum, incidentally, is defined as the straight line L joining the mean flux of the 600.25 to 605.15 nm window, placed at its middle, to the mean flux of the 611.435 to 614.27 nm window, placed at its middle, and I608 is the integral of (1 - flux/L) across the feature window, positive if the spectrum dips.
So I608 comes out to 0.82 nm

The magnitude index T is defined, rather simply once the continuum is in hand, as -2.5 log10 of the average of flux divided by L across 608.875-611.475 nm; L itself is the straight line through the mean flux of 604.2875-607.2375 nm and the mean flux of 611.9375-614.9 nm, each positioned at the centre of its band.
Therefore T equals 0.30 mag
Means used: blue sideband 0.521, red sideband 0.603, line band 0.432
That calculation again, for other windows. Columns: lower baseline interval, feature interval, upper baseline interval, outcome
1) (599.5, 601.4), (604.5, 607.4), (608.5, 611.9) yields -0.18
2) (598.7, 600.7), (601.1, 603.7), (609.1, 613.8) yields -0.19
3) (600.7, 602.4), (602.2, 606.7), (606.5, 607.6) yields -0.10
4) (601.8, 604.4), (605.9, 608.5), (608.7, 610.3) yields 0.03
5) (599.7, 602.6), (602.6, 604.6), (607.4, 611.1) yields -0.18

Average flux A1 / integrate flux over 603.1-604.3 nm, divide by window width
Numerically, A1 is 0.558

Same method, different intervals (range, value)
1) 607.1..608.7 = 0.488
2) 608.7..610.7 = 0.457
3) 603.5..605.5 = 0.554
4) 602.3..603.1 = 0.605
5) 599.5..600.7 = 0.448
